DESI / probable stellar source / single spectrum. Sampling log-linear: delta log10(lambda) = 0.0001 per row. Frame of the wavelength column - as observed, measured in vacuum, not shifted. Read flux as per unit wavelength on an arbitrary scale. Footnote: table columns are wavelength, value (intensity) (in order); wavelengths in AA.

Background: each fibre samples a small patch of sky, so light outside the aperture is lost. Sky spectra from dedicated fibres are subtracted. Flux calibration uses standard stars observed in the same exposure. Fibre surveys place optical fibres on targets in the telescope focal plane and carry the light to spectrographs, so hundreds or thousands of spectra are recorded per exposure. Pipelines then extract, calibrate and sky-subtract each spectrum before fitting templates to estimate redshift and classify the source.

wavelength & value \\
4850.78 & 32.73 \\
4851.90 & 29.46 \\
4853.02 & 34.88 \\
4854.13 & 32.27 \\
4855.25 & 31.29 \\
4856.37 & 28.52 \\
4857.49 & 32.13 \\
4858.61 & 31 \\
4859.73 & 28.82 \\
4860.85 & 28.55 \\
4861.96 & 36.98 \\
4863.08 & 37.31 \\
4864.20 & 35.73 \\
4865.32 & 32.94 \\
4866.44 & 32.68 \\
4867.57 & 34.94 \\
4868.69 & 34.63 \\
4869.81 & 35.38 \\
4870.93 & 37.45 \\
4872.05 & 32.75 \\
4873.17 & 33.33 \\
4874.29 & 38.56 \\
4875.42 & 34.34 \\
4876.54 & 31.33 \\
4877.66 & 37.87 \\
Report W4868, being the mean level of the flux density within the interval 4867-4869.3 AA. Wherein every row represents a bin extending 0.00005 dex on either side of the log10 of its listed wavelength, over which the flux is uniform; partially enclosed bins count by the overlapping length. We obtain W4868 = 34.7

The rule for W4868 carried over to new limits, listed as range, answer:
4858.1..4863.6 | 32.6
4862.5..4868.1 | 34.7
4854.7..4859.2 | 30.7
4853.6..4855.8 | 31.7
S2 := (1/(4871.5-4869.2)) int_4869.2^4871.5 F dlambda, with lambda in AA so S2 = 36.4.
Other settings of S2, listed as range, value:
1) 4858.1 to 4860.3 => 29.9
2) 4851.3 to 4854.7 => 32.2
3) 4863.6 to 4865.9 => 34.4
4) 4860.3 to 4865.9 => 34.4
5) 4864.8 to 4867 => 32.8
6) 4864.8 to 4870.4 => 34.1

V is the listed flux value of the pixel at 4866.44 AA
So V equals 32.68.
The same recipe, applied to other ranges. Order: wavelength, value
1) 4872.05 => 32.75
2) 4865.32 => 32.94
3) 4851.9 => 29.46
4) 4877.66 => 37.87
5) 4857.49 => 32.13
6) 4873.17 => 33.33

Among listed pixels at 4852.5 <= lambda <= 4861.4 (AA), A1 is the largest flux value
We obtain 34.88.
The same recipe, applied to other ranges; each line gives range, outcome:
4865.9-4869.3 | 34.94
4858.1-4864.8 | 37.31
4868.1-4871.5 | 37.45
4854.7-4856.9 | 31.29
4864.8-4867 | 32.94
